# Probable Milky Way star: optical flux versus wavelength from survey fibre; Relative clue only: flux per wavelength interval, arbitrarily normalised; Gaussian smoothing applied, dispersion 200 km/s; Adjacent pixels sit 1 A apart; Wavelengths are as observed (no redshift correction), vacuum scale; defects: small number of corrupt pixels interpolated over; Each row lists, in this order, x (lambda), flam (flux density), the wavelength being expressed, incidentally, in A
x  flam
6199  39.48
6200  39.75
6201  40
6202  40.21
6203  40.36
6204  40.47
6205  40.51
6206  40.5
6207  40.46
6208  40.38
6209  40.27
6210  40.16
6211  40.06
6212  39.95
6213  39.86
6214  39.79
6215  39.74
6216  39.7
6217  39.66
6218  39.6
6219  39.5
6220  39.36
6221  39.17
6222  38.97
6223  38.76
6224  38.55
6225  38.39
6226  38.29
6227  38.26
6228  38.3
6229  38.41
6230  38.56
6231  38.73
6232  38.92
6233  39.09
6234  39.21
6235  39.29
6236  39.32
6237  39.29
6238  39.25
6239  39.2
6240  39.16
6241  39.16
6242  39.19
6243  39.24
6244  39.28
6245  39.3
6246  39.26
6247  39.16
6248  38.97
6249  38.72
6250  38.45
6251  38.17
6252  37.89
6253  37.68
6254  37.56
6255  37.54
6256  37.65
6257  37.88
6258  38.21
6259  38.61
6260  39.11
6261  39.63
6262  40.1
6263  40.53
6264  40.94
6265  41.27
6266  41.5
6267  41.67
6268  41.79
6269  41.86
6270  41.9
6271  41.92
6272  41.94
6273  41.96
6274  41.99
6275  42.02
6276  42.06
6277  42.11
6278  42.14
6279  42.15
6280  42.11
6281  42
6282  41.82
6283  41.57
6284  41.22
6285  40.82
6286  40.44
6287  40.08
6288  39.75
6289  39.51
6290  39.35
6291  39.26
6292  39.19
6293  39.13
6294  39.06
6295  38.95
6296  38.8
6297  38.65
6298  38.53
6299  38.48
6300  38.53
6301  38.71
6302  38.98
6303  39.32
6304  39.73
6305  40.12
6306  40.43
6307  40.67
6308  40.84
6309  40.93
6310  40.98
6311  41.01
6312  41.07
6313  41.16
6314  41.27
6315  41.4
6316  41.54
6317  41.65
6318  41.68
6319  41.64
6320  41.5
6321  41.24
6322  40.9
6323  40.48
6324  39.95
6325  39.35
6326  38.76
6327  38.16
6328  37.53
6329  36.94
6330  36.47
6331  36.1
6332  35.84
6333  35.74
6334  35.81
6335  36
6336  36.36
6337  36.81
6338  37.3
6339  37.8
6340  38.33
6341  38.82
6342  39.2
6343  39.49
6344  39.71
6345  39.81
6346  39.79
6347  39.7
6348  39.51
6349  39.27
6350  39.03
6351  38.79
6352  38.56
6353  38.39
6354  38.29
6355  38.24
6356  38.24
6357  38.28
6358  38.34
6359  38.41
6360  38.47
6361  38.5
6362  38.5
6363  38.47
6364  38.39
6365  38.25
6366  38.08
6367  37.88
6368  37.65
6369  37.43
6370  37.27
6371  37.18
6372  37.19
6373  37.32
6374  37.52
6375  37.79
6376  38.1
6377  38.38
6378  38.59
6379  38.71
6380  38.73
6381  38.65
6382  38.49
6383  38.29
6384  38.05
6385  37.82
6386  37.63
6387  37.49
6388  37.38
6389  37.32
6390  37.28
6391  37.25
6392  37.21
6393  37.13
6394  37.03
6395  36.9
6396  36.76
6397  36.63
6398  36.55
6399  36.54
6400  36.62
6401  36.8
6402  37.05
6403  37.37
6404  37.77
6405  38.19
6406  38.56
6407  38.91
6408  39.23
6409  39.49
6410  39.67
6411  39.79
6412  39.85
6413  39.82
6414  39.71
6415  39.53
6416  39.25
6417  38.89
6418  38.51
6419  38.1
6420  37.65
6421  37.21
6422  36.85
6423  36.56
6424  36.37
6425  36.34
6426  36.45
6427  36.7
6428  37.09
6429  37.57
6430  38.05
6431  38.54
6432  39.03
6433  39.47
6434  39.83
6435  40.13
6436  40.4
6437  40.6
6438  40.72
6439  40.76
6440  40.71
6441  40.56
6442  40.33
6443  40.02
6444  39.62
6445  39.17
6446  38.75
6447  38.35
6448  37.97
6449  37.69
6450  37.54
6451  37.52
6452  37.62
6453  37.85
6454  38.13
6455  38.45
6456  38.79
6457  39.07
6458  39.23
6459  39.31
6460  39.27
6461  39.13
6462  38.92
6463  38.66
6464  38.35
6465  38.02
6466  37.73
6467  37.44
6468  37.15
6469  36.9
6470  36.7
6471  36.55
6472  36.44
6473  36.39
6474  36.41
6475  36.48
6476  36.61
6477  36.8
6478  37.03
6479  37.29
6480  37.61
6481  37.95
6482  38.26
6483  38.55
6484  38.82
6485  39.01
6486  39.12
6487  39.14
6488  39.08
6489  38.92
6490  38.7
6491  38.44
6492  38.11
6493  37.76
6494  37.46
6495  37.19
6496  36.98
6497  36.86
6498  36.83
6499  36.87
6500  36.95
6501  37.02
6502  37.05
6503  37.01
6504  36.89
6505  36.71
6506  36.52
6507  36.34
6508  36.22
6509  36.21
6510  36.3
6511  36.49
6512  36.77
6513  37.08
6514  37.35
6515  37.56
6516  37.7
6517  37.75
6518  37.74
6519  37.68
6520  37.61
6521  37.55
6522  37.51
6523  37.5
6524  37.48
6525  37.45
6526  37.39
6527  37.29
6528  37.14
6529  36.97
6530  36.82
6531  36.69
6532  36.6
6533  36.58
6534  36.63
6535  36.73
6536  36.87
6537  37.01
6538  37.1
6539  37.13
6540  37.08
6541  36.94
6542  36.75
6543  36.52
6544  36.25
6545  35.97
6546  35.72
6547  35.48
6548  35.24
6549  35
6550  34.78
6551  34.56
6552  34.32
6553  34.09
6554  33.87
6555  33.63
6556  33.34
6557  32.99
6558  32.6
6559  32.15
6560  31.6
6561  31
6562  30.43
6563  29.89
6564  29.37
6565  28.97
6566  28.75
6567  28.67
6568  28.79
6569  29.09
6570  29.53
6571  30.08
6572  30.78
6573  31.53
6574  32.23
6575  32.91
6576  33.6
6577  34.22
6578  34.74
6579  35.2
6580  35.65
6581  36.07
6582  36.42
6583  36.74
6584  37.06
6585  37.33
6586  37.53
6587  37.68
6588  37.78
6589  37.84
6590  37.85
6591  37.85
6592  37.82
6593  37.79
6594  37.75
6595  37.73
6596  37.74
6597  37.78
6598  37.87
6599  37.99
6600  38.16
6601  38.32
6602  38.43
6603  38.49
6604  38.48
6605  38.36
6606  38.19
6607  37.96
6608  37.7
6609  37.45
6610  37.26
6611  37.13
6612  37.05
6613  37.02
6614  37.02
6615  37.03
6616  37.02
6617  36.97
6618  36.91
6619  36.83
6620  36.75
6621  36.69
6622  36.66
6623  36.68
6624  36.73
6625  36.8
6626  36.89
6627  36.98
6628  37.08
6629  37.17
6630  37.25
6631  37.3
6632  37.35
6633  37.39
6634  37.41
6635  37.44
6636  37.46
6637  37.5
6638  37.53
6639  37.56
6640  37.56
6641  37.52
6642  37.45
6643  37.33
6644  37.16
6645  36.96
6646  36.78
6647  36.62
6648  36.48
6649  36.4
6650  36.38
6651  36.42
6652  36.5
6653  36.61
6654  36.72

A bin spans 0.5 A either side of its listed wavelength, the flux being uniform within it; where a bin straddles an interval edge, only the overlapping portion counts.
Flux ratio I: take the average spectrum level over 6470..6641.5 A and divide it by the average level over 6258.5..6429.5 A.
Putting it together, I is 0.93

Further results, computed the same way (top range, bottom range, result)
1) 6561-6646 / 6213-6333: 0.91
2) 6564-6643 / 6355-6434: 0.95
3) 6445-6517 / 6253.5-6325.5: 0.93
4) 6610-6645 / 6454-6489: 0.98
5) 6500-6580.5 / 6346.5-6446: 0.91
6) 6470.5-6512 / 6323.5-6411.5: 0.98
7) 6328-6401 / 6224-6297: 0.95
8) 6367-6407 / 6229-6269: 0.96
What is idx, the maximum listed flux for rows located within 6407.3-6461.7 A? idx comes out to 40.76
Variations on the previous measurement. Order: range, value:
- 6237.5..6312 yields 42.15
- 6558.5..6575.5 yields 32.91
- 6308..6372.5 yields 41.68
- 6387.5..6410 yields 39.67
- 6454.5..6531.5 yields 39.31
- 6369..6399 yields 38.73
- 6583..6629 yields 38.49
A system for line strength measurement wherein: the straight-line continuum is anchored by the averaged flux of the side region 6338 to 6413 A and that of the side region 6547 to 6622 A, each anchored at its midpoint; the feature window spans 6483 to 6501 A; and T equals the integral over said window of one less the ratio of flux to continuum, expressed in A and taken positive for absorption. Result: -0.7 A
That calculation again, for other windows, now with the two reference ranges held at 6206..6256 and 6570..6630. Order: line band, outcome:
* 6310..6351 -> -0.7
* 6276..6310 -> -1.3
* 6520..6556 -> 0.7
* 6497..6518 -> 0.2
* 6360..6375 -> 0.1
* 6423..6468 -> -1.2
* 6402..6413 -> -0.3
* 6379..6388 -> 0.0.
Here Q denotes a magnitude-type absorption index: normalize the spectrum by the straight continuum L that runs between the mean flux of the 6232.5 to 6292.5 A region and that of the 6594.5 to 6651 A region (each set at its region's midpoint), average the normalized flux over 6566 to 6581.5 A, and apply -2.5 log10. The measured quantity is 0.174 mag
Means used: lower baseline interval 40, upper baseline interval 37.3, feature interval 32.1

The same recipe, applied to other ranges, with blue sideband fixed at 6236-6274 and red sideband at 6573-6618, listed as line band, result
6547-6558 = 0.10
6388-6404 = 0.04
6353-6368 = 0.01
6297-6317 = -0.03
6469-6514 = 0.01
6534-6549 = 0.03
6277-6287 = -0.06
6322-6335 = 0.04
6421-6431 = 0.04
